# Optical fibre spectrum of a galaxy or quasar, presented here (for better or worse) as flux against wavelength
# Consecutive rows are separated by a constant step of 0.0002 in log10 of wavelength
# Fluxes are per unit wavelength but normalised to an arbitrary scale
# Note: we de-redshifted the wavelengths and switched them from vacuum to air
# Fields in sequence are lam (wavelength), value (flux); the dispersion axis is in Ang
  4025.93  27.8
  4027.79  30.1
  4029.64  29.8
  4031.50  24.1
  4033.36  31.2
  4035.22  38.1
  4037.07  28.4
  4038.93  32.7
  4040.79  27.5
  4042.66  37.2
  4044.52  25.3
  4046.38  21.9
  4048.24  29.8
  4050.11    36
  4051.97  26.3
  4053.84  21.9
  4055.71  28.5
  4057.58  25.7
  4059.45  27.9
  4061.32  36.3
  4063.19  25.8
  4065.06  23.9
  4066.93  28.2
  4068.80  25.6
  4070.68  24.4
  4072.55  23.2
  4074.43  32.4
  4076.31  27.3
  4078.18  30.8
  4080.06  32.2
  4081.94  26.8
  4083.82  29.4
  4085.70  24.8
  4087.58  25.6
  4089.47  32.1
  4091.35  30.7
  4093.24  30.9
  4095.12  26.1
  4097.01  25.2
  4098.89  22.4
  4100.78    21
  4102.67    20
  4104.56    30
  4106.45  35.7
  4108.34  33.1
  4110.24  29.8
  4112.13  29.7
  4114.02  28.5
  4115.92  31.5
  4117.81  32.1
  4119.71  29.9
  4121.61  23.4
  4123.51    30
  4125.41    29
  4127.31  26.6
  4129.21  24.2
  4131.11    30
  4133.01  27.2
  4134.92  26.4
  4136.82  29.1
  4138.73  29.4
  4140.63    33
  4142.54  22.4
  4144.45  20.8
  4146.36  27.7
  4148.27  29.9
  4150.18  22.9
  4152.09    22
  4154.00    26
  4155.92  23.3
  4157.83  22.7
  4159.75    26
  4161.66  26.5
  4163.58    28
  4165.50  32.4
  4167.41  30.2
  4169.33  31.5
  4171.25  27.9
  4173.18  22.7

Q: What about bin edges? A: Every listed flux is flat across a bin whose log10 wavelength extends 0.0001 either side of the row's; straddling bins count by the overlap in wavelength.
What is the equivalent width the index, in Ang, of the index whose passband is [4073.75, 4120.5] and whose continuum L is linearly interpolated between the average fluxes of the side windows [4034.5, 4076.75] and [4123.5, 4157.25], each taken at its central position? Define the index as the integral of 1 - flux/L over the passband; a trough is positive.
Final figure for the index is -2.1 Ang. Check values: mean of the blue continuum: 28.4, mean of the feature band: 28.7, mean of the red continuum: 26.5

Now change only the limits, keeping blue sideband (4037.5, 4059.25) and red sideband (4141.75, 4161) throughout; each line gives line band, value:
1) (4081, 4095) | -0.84 Ang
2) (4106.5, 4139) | -4.39 Ang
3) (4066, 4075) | 0.33 Ang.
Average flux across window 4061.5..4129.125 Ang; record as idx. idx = 28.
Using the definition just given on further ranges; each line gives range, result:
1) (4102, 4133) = 29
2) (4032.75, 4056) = 29.6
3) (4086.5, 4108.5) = 27.5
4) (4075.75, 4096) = 28.8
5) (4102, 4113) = 30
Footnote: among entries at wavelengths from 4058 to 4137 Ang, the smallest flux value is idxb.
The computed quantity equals 20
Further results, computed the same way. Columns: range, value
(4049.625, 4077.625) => 21.9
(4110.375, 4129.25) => 23.4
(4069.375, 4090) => 23.2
